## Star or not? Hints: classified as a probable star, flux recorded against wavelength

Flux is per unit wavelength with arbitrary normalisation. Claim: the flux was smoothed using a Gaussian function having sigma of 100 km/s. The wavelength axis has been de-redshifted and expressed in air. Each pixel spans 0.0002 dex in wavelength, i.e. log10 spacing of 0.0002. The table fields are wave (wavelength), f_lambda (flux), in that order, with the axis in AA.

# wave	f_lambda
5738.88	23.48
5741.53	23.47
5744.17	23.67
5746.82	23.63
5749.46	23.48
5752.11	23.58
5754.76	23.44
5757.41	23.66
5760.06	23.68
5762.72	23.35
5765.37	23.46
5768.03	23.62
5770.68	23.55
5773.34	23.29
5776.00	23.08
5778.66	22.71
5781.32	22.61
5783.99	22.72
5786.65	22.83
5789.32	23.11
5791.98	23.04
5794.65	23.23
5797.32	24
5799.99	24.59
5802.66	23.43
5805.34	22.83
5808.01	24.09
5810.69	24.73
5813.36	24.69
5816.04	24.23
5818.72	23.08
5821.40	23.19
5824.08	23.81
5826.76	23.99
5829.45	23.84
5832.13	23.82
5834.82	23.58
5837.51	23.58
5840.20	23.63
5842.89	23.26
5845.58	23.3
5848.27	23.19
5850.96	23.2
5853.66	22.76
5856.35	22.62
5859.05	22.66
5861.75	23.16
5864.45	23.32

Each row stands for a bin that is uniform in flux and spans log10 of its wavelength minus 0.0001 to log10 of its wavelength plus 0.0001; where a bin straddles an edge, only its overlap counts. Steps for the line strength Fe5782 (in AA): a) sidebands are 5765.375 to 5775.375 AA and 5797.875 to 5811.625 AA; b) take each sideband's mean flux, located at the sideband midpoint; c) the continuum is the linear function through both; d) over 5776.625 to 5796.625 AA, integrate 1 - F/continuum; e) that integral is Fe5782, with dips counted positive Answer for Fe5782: 0.62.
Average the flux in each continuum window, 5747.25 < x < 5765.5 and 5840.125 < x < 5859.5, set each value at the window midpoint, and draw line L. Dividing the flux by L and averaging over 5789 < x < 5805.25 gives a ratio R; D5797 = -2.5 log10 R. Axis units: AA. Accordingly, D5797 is -0.01 mag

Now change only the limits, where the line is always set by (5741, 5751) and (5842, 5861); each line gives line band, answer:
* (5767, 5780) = 0.01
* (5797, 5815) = -0.04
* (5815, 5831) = -0.02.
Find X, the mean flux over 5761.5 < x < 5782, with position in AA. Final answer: 23.2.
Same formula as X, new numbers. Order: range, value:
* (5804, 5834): 23.8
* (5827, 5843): 23.7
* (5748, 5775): 23.5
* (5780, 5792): 22.8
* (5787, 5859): 23.5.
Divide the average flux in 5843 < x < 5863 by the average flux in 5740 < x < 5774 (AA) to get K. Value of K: 1.0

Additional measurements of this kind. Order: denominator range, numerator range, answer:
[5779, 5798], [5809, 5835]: 1.04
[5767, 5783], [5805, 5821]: 1.04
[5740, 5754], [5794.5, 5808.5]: 1.01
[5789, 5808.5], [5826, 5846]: 1.00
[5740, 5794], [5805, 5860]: 1.01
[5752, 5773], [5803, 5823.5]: 1.01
